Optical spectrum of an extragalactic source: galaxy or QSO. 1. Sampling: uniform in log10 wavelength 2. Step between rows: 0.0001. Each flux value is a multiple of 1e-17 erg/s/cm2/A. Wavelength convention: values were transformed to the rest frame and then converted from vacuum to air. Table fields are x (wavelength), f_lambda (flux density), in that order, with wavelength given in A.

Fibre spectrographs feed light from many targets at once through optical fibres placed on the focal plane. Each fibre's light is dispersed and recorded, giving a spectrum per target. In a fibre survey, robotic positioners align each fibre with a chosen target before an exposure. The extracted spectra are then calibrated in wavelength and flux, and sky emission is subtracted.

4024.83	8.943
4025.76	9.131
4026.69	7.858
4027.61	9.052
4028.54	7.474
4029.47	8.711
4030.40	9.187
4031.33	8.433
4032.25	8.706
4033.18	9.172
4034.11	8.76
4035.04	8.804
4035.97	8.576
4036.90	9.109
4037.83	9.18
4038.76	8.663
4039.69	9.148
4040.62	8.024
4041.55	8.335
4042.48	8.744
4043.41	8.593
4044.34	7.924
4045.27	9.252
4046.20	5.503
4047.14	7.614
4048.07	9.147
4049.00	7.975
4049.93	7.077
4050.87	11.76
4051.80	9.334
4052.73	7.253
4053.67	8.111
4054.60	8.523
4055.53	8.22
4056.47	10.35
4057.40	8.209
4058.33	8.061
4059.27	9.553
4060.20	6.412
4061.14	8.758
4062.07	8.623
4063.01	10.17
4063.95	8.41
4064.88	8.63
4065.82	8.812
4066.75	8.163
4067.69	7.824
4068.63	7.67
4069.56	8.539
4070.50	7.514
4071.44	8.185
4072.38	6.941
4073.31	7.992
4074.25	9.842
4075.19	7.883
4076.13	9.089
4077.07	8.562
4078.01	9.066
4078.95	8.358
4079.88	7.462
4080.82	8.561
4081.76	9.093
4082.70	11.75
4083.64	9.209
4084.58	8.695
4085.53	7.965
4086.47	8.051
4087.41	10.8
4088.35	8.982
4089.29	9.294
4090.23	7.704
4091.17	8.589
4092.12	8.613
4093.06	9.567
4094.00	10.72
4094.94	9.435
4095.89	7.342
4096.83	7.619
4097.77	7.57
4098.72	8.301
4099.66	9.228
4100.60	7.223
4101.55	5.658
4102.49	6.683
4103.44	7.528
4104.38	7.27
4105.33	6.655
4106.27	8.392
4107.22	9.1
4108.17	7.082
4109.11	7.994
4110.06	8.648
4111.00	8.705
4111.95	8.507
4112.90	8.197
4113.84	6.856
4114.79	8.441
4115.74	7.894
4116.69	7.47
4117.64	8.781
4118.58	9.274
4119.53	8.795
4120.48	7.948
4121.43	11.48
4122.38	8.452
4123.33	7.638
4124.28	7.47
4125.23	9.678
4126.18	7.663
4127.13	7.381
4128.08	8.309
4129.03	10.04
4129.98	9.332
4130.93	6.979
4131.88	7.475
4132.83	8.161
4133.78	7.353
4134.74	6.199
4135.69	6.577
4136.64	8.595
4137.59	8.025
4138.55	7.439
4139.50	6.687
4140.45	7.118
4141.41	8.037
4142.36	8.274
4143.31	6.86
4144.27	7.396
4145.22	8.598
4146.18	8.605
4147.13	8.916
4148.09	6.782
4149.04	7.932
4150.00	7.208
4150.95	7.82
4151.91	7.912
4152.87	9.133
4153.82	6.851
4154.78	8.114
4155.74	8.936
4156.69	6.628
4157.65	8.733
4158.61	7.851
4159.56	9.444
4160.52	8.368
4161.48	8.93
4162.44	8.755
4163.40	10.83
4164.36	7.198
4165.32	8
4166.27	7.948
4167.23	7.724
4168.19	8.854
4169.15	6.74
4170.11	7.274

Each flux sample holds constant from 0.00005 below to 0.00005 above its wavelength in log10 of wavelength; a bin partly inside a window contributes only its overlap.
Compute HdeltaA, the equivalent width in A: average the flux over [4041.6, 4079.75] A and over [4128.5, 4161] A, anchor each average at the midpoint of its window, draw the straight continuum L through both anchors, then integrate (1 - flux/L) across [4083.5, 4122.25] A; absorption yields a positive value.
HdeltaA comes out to -0.90 A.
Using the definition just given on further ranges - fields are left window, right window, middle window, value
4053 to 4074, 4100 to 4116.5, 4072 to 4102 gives -2.22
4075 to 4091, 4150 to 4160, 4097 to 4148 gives 2.86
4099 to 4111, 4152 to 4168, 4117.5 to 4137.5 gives -0.77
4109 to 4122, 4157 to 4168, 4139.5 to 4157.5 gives 1.44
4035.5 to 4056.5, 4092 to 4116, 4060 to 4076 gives 0.04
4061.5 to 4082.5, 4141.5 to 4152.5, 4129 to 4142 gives 0.52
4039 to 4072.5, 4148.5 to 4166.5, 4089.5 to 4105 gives 0.48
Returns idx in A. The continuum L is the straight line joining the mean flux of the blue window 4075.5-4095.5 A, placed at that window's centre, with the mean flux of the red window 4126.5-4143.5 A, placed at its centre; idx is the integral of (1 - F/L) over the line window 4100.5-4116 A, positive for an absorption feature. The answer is 1.30 A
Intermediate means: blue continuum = 9.01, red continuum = 7.73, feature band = 7.7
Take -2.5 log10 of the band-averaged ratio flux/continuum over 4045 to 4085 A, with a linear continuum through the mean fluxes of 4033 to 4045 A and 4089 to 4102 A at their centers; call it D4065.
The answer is 0.00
